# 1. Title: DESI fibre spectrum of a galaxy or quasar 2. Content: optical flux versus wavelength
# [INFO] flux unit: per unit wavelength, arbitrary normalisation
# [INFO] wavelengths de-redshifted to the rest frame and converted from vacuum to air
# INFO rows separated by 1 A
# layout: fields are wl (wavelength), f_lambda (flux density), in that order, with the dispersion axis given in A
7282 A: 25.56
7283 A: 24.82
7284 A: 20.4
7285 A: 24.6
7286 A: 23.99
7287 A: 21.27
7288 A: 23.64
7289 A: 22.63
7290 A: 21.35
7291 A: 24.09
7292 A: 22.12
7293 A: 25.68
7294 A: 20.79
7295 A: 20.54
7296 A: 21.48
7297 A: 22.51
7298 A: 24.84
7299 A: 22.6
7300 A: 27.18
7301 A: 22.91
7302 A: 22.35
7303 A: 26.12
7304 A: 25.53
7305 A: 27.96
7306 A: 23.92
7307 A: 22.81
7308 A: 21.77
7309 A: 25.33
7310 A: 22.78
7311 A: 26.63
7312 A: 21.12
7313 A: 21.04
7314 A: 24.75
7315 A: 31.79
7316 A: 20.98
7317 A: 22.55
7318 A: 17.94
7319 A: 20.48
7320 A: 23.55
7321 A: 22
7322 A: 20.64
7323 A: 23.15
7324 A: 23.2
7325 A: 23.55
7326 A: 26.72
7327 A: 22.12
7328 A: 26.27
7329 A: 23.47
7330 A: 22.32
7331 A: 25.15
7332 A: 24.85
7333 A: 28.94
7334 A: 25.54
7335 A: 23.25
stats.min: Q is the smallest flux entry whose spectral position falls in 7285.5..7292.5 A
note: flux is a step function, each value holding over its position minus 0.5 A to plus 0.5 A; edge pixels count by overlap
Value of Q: 21.27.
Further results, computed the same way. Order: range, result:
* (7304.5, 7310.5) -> 21.77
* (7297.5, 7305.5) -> 22.35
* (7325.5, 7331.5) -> 22.12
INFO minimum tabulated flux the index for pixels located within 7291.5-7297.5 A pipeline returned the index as 20.54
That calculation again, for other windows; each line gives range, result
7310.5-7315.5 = 21.04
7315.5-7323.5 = 17.94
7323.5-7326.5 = 23.2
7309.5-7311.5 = 22.78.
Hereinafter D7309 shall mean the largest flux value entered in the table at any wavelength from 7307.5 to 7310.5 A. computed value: 25.33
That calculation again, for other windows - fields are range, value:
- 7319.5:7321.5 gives 23.55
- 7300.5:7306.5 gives 27.96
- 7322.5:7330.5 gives 26.72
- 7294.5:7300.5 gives 27.18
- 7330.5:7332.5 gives 25.15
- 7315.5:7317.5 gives 22.55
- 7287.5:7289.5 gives 23.64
